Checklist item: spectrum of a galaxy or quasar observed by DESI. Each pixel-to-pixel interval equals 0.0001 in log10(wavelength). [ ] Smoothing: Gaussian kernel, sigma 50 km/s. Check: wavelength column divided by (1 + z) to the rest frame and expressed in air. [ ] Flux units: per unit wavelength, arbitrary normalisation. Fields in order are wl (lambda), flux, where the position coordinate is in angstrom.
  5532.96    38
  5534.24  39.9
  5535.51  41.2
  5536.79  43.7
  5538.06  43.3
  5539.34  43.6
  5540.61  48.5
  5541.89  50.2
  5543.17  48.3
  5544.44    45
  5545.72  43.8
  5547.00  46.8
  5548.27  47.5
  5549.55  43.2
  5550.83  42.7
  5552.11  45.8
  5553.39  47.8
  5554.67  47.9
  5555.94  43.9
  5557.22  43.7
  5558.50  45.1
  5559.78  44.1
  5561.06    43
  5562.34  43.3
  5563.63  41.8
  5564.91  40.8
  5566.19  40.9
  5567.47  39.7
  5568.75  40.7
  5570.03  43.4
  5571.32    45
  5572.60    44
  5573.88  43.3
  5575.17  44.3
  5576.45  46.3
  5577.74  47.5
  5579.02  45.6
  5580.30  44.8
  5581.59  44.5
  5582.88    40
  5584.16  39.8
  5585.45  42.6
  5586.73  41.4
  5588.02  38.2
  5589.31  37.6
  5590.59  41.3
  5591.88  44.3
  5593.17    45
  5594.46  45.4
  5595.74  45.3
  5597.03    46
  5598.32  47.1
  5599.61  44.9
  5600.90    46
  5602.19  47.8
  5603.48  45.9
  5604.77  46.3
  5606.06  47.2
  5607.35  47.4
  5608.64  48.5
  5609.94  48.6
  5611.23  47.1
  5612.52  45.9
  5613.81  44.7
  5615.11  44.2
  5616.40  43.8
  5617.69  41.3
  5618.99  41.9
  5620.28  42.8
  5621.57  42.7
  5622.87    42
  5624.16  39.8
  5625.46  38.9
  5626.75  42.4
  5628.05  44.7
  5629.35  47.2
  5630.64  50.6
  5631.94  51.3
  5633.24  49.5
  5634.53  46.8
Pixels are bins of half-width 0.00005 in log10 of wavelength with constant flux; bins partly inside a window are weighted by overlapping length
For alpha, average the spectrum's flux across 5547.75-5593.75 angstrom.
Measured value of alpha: 43.3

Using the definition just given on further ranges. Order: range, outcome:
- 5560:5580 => 43.4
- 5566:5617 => 44.3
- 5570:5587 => 43.8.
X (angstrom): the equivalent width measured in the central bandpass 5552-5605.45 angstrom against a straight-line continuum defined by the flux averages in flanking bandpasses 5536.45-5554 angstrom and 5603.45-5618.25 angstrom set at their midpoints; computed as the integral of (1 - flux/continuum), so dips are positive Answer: 2.3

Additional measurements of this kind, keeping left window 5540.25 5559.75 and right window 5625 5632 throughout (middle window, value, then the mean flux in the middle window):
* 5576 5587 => 0.5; 43.6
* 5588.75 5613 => 0.0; 45.7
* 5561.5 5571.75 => 0.9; 41.9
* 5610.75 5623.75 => 0.6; 43.5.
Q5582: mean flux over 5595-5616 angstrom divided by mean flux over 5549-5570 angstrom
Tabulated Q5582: 1.07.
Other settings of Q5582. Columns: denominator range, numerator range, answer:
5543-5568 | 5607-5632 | 1.01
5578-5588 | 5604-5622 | 1.06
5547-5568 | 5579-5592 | 0.95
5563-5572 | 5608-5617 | 1.10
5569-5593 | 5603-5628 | 1.03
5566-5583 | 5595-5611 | 1.07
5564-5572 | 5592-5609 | 1.11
